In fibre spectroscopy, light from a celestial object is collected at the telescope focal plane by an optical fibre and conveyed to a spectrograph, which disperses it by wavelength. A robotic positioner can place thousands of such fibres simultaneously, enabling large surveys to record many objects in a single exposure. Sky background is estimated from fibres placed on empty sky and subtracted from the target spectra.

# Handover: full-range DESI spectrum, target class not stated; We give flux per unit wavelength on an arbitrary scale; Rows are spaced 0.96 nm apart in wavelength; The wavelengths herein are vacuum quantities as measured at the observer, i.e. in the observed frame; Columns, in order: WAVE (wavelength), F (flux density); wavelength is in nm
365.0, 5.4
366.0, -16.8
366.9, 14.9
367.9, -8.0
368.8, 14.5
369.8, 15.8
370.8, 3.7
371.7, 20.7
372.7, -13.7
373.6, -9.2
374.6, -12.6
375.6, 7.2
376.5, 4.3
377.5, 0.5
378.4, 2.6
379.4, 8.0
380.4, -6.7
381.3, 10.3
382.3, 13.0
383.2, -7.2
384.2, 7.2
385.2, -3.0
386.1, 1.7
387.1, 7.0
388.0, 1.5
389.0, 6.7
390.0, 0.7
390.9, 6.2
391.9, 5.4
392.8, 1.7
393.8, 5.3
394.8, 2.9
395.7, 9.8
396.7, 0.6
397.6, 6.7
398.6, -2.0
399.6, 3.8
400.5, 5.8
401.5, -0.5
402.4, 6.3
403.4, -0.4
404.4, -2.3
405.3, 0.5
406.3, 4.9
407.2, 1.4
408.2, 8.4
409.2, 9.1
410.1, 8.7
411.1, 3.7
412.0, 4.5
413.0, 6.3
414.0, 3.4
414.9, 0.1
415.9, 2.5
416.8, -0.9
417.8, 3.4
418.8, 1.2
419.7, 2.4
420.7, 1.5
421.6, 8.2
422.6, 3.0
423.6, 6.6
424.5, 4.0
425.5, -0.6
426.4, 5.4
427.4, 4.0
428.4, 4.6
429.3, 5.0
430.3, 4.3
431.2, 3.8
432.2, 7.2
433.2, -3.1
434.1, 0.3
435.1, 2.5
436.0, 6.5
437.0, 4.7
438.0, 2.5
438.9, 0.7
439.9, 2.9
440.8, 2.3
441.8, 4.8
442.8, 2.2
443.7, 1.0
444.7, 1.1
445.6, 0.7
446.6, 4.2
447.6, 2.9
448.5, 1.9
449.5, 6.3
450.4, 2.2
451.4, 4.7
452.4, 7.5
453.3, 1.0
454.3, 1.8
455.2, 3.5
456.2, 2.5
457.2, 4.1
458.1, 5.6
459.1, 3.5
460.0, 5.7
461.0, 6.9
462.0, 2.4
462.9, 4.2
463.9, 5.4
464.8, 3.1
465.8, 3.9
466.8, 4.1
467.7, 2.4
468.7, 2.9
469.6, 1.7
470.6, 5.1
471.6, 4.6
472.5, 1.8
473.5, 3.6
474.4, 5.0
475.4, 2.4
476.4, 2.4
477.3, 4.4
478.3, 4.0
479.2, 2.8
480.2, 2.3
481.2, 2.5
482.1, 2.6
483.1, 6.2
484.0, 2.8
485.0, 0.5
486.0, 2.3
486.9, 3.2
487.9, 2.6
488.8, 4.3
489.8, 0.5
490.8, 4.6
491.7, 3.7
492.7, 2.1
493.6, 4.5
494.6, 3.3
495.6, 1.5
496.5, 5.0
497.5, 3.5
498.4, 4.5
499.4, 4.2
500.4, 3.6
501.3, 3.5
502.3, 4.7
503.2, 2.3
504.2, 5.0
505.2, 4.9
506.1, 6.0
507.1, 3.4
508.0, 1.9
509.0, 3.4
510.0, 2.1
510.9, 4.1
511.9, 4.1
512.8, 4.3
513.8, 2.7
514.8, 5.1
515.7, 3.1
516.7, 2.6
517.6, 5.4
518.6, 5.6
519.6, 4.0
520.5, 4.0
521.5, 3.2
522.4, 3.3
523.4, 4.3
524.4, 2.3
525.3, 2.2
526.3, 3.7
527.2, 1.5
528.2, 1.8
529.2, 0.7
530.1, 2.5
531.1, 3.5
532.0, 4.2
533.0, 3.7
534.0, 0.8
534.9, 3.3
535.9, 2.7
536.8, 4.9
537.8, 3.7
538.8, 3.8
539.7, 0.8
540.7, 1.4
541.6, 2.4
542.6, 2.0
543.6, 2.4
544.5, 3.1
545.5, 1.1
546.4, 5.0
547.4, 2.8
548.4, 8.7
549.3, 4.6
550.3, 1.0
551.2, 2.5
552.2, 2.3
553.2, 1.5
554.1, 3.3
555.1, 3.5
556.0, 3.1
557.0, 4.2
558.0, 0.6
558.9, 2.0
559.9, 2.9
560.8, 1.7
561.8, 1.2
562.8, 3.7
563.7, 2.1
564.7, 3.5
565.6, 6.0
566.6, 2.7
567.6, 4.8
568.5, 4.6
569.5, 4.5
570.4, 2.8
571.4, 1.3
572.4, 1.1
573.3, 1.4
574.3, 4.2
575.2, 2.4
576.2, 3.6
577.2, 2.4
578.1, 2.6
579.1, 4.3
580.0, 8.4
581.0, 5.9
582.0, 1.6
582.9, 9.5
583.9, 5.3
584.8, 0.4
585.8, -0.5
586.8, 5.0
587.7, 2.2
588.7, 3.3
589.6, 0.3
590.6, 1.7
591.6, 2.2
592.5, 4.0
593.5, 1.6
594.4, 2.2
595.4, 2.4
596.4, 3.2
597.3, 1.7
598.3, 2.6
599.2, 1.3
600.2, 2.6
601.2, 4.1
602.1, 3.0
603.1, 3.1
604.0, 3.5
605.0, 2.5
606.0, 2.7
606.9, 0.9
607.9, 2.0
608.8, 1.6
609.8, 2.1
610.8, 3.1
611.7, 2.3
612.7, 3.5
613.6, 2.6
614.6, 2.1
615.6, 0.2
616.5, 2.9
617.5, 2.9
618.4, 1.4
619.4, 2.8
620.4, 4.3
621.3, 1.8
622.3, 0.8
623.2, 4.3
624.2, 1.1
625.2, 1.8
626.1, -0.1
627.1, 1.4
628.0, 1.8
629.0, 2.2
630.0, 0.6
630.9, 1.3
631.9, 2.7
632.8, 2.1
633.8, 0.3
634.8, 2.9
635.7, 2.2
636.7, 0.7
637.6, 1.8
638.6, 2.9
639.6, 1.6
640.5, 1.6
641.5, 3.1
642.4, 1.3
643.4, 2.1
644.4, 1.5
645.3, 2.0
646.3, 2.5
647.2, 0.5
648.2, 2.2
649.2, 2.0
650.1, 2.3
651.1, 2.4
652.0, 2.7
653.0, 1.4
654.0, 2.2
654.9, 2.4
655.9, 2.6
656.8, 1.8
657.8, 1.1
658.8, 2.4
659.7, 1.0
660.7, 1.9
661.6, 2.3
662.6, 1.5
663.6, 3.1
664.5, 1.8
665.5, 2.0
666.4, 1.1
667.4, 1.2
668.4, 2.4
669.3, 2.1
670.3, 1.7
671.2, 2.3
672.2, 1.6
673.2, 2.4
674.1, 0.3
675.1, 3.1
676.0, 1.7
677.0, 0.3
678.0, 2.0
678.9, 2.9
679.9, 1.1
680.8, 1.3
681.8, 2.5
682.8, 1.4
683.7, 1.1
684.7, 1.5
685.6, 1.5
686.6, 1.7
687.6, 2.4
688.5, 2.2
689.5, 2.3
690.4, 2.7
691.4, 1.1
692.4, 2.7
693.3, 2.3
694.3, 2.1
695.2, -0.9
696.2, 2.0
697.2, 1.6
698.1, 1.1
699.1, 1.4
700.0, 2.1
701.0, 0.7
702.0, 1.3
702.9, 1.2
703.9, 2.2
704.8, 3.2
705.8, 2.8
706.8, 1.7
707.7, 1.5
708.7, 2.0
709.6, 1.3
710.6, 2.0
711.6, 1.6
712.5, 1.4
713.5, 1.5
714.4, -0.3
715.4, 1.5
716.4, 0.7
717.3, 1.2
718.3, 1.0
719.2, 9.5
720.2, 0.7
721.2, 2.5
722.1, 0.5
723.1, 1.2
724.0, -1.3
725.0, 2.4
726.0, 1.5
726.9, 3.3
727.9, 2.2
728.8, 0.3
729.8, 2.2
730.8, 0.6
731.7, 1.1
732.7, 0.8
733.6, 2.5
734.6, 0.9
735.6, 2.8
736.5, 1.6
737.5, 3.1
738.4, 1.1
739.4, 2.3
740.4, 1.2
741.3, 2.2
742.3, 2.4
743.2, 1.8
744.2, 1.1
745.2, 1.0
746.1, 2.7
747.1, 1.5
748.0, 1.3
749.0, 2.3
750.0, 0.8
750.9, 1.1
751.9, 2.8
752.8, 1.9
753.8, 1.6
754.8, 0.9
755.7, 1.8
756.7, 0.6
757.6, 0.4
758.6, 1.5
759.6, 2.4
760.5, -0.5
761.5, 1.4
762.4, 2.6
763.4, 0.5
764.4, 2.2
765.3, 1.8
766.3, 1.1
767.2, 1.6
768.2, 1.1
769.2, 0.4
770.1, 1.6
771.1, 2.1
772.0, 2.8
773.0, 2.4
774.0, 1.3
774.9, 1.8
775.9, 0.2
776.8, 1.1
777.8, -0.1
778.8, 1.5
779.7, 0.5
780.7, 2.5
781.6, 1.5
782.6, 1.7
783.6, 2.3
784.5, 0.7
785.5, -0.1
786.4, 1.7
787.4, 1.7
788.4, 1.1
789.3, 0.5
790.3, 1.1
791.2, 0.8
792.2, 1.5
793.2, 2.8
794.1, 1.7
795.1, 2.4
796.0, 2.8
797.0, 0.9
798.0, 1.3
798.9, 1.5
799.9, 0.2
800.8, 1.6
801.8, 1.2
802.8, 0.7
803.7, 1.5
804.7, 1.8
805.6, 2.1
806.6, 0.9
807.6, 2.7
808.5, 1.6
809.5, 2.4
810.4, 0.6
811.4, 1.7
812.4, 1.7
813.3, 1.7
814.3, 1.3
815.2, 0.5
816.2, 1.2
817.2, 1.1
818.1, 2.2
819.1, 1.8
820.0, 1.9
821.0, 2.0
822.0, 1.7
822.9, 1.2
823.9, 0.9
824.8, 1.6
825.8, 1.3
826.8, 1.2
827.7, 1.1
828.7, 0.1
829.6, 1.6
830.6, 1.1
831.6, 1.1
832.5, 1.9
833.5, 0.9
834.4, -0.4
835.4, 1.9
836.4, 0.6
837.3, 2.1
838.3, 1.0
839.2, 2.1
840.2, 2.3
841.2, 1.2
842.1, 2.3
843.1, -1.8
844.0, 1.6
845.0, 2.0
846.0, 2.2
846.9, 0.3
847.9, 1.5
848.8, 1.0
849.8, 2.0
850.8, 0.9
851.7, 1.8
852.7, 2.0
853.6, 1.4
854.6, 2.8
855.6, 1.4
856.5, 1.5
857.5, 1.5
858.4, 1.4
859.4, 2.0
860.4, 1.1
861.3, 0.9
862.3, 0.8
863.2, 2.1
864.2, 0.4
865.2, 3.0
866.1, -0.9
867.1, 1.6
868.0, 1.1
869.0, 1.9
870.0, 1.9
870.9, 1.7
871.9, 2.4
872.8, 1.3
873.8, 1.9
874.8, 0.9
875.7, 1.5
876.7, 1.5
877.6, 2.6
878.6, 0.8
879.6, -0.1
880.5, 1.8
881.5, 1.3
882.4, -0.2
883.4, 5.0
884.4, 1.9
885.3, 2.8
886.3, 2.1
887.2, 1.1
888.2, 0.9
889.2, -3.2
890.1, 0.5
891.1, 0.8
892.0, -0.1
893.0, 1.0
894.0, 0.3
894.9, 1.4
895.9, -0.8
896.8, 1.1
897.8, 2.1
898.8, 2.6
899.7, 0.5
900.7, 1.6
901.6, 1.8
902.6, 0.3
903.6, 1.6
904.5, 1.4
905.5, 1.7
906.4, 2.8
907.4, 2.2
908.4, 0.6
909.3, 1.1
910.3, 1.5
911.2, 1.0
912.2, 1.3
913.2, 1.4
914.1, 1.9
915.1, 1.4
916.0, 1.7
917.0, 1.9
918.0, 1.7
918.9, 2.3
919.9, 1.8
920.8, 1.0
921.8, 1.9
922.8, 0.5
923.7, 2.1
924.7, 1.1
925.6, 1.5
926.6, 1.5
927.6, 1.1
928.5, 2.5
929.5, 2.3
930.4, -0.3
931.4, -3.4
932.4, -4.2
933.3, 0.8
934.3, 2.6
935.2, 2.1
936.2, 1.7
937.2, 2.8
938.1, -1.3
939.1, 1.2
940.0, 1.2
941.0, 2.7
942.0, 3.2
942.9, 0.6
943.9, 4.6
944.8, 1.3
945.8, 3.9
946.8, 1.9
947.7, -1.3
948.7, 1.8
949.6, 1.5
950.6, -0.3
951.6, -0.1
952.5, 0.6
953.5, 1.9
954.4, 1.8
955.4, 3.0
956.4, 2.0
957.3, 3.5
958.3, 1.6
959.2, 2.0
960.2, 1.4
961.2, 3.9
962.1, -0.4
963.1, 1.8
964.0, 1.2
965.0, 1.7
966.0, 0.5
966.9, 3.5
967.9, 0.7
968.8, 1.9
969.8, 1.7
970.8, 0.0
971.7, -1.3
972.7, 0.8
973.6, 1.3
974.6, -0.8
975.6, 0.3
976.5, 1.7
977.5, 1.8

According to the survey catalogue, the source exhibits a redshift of 0.10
